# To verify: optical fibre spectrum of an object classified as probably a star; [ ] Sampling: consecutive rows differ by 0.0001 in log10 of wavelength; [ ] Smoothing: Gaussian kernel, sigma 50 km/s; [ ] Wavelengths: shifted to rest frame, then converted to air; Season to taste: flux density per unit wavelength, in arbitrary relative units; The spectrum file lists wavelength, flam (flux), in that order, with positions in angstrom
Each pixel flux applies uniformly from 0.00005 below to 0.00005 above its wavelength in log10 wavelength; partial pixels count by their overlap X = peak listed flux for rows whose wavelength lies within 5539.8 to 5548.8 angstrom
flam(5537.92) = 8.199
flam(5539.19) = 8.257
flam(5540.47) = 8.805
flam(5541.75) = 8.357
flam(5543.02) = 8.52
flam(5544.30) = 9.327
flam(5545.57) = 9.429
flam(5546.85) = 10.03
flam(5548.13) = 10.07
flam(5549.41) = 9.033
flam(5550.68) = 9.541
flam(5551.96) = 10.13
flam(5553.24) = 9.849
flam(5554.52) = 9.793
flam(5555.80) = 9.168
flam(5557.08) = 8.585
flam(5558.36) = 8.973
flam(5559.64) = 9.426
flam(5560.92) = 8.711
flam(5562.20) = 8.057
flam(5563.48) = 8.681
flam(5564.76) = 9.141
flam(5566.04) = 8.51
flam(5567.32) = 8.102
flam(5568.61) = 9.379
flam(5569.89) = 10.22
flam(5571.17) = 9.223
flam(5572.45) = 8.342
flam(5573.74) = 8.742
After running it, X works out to 10.07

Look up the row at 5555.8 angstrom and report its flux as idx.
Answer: 9.168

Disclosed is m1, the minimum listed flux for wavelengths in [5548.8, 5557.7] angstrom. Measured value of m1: 8.585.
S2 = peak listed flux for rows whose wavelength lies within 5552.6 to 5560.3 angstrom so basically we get 9.849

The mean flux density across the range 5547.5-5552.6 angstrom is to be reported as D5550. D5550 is 9.7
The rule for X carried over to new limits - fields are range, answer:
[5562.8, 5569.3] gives 9.379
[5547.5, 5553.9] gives 10.13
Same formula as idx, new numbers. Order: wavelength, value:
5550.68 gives 9.541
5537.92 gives 8.199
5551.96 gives 10.13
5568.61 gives 9.379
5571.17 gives 9.223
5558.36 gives 8.973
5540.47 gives 8.805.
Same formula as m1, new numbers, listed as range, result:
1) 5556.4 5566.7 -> 8.057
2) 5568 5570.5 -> 9.379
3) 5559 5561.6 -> 8.711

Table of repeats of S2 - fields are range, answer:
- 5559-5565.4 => 9.426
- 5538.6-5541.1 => 8.805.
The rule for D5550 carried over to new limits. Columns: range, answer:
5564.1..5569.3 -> 8.79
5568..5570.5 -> 9.81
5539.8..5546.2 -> 8.89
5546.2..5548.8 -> 10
